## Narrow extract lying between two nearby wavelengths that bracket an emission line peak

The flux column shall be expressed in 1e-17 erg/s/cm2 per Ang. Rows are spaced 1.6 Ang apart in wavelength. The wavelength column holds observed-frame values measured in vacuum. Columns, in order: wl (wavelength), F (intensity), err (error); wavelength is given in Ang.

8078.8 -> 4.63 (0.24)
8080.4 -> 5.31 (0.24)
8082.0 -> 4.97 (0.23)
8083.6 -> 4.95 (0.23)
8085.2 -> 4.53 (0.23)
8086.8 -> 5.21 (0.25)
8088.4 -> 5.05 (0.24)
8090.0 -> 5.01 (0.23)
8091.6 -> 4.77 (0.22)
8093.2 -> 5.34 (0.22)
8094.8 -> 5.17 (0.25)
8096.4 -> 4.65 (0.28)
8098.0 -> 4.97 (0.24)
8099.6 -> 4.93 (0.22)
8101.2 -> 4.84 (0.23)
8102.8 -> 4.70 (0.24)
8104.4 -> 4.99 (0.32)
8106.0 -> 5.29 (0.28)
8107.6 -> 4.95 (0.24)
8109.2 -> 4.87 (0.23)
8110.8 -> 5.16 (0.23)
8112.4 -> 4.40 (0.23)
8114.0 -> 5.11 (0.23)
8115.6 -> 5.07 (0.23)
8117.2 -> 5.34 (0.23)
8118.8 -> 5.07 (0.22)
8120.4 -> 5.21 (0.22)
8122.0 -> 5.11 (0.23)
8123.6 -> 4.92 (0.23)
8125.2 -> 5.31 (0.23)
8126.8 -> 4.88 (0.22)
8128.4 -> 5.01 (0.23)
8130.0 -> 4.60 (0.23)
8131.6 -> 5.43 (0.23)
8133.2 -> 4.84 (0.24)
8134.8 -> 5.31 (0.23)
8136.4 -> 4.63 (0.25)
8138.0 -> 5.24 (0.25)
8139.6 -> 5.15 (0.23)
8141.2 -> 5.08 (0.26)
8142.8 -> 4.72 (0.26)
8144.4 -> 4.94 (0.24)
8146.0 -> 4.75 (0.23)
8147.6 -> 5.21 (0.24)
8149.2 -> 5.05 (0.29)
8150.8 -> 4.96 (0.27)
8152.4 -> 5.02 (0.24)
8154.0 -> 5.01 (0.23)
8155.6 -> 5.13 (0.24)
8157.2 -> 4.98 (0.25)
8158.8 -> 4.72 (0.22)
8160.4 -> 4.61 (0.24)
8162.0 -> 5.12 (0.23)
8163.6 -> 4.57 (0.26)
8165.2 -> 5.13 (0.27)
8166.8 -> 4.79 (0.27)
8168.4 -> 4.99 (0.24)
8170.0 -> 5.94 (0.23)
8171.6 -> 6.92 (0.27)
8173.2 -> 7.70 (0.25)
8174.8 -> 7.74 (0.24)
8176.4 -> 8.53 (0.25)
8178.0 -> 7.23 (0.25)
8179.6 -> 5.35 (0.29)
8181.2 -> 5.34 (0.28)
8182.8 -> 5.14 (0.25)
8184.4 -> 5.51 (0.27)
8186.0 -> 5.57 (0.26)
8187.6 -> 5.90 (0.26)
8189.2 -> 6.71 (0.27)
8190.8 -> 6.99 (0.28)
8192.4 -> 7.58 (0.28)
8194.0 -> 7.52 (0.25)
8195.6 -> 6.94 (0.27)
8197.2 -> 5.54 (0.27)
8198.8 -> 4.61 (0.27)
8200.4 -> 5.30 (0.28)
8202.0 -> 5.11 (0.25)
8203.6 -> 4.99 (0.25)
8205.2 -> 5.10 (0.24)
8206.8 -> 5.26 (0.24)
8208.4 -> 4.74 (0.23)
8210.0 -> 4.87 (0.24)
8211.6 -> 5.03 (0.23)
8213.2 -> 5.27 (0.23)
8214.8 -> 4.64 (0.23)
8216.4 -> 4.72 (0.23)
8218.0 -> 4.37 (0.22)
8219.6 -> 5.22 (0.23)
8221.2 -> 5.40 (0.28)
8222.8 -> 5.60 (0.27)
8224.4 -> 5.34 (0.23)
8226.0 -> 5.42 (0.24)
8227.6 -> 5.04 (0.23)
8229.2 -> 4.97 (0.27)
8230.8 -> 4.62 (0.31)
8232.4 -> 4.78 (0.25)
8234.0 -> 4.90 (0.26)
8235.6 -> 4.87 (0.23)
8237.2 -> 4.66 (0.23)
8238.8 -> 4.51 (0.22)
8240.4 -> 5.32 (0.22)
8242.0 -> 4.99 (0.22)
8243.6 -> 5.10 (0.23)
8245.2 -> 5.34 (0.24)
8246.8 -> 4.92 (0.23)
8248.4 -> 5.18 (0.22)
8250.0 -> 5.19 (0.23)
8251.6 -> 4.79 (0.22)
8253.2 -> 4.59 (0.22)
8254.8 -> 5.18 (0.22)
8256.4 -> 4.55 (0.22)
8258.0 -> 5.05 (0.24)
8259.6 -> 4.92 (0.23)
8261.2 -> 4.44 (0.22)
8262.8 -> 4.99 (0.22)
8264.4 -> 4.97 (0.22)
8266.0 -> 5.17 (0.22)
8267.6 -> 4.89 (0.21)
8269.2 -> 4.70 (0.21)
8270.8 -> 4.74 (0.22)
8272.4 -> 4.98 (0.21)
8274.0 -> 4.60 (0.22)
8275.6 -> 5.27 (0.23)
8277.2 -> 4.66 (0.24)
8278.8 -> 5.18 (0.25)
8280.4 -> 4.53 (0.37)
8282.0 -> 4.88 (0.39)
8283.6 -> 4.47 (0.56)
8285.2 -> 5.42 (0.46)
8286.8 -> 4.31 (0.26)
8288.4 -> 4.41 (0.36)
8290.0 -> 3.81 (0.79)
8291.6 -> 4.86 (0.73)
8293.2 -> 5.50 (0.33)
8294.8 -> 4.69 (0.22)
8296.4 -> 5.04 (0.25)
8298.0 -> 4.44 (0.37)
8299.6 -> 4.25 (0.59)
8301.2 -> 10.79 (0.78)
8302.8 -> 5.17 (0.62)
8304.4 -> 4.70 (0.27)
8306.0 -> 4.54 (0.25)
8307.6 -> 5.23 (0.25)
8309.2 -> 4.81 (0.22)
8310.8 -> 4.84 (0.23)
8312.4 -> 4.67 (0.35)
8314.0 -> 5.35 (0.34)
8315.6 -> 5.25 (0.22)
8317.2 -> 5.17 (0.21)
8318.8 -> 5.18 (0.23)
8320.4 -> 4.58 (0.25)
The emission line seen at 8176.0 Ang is [S II]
